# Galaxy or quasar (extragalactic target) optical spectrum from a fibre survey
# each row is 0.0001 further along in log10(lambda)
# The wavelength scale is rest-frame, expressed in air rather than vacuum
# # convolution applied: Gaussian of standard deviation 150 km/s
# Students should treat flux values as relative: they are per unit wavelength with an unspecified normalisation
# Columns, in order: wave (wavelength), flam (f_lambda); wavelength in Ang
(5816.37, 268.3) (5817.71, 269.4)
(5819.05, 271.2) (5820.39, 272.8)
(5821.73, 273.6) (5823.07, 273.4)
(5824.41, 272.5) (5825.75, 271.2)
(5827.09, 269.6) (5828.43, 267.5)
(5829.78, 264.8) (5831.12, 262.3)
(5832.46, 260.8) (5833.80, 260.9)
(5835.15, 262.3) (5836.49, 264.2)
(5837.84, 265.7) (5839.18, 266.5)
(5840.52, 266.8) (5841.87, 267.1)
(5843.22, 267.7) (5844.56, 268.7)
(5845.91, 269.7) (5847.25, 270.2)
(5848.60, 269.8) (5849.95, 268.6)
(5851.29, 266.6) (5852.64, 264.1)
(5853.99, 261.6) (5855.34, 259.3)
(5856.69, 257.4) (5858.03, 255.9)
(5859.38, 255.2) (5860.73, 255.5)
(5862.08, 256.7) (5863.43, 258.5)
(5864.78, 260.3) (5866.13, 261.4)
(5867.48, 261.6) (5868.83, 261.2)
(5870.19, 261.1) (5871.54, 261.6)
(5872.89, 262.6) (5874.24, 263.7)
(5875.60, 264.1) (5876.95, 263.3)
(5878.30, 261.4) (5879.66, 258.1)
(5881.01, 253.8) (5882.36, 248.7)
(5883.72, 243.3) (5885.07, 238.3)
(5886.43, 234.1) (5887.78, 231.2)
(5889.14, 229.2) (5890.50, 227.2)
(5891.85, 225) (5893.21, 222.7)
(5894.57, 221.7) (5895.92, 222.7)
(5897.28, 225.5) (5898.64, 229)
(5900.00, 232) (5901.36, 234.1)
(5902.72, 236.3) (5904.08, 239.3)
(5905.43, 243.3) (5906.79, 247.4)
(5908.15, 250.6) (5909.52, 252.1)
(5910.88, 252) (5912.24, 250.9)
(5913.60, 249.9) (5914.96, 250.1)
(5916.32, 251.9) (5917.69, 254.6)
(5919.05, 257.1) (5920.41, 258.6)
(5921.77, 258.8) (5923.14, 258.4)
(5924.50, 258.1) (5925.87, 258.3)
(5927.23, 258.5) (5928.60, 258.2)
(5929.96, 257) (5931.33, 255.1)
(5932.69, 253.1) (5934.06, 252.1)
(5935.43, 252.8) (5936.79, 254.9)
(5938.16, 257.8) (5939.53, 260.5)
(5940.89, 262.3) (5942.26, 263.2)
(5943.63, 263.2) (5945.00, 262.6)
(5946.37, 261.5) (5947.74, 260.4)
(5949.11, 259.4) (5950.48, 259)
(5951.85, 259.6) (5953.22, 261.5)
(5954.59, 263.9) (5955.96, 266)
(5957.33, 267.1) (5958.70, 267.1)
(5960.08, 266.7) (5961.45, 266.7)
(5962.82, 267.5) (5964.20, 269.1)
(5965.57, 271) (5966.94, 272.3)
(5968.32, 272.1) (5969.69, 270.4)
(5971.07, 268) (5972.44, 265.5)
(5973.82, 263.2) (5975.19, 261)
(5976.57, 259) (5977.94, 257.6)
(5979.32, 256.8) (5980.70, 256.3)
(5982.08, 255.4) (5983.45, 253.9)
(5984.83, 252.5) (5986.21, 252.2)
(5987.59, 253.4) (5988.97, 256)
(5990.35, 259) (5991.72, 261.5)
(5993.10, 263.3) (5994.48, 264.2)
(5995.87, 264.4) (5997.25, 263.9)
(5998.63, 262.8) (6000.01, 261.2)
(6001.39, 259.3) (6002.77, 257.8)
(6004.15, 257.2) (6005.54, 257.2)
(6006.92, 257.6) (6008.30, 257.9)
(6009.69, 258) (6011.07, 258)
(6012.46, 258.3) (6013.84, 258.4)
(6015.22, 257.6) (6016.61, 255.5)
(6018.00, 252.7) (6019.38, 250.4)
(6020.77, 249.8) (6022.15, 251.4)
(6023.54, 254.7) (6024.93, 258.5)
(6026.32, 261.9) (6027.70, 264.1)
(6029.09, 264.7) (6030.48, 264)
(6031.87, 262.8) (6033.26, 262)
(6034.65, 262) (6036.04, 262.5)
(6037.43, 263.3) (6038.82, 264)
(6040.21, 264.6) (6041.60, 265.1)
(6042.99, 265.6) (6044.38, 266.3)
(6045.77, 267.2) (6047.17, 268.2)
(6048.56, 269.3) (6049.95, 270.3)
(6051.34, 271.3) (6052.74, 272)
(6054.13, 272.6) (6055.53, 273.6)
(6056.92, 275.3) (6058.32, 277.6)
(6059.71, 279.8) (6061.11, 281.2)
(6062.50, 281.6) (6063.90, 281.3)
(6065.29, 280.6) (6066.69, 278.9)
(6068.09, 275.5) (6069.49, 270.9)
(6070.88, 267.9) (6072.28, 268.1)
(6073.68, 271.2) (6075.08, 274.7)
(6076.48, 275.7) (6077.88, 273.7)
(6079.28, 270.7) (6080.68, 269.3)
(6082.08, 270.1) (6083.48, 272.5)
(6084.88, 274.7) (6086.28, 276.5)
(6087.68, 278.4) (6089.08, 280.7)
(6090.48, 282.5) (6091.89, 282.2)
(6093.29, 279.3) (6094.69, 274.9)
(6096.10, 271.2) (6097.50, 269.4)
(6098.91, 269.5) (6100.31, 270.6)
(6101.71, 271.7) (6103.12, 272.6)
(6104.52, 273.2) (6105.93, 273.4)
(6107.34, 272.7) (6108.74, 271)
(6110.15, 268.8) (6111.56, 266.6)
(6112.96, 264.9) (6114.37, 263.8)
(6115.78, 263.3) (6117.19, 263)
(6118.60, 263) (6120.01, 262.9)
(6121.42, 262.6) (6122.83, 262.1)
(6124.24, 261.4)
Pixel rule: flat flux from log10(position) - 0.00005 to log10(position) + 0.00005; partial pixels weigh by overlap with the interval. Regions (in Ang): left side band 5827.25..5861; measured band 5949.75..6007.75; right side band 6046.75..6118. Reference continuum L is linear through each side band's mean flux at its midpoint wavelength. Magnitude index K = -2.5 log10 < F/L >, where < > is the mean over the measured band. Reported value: 0.03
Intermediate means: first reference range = 264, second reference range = 273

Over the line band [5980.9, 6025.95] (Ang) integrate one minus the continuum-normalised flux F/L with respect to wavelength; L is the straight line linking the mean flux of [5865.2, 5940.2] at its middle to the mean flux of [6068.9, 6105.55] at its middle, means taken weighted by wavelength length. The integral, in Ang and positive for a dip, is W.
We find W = 0.86 Ang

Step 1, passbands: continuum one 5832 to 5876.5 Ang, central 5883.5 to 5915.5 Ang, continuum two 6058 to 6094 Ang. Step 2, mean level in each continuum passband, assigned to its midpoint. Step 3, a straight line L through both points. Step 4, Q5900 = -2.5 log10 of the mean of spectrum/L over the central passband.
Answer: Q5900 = 0.12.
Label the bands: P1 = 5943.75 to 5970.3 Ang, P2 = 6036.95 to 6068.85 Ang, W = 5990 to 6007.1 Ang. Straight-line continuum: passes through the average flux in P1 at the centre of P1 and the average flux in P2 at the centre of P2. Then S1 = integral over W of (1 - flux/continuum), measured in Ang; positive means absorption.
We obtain 0.5 Ang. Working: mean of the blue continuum 265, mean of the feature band 261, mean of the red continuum 272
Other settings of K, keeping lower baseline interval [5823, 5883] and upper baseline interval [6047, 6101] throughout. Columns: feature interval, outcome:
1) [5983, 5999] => 0.05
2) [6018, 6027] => 0.07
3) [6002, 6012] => 0.06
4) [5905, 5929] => 0.05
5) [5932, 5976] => 0.02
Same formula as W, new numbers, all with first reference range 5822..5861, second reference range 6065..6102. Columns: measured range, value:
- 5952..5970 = 0.1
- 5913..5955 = 1.7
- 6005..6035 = 1.5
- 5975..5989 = 0.8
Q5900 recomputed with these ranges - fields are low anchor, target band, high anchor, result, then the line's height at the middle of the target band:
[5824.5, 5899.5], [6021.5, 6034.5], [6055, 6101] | 0.042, 271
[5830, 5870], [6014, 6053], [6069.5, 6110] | 0.036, 271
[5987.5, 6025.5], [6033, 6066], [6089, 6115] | -0.026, 264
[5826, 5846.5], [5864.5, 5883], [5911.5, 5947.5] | 0.008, 262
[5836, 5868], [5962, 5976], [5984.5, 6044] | -0.030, 261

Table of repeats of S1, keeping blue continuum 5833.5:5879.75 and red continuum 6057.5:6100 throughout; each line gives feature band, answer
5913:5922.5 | 0.4 Ang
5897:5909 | 1.2 Ang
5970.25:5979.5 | 0.3 Ang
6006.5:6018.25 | 0.6 Ang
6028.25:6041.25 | 0.5 Ang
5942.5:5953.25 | 0.3 Ang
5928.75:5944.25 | 0.6 Ang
